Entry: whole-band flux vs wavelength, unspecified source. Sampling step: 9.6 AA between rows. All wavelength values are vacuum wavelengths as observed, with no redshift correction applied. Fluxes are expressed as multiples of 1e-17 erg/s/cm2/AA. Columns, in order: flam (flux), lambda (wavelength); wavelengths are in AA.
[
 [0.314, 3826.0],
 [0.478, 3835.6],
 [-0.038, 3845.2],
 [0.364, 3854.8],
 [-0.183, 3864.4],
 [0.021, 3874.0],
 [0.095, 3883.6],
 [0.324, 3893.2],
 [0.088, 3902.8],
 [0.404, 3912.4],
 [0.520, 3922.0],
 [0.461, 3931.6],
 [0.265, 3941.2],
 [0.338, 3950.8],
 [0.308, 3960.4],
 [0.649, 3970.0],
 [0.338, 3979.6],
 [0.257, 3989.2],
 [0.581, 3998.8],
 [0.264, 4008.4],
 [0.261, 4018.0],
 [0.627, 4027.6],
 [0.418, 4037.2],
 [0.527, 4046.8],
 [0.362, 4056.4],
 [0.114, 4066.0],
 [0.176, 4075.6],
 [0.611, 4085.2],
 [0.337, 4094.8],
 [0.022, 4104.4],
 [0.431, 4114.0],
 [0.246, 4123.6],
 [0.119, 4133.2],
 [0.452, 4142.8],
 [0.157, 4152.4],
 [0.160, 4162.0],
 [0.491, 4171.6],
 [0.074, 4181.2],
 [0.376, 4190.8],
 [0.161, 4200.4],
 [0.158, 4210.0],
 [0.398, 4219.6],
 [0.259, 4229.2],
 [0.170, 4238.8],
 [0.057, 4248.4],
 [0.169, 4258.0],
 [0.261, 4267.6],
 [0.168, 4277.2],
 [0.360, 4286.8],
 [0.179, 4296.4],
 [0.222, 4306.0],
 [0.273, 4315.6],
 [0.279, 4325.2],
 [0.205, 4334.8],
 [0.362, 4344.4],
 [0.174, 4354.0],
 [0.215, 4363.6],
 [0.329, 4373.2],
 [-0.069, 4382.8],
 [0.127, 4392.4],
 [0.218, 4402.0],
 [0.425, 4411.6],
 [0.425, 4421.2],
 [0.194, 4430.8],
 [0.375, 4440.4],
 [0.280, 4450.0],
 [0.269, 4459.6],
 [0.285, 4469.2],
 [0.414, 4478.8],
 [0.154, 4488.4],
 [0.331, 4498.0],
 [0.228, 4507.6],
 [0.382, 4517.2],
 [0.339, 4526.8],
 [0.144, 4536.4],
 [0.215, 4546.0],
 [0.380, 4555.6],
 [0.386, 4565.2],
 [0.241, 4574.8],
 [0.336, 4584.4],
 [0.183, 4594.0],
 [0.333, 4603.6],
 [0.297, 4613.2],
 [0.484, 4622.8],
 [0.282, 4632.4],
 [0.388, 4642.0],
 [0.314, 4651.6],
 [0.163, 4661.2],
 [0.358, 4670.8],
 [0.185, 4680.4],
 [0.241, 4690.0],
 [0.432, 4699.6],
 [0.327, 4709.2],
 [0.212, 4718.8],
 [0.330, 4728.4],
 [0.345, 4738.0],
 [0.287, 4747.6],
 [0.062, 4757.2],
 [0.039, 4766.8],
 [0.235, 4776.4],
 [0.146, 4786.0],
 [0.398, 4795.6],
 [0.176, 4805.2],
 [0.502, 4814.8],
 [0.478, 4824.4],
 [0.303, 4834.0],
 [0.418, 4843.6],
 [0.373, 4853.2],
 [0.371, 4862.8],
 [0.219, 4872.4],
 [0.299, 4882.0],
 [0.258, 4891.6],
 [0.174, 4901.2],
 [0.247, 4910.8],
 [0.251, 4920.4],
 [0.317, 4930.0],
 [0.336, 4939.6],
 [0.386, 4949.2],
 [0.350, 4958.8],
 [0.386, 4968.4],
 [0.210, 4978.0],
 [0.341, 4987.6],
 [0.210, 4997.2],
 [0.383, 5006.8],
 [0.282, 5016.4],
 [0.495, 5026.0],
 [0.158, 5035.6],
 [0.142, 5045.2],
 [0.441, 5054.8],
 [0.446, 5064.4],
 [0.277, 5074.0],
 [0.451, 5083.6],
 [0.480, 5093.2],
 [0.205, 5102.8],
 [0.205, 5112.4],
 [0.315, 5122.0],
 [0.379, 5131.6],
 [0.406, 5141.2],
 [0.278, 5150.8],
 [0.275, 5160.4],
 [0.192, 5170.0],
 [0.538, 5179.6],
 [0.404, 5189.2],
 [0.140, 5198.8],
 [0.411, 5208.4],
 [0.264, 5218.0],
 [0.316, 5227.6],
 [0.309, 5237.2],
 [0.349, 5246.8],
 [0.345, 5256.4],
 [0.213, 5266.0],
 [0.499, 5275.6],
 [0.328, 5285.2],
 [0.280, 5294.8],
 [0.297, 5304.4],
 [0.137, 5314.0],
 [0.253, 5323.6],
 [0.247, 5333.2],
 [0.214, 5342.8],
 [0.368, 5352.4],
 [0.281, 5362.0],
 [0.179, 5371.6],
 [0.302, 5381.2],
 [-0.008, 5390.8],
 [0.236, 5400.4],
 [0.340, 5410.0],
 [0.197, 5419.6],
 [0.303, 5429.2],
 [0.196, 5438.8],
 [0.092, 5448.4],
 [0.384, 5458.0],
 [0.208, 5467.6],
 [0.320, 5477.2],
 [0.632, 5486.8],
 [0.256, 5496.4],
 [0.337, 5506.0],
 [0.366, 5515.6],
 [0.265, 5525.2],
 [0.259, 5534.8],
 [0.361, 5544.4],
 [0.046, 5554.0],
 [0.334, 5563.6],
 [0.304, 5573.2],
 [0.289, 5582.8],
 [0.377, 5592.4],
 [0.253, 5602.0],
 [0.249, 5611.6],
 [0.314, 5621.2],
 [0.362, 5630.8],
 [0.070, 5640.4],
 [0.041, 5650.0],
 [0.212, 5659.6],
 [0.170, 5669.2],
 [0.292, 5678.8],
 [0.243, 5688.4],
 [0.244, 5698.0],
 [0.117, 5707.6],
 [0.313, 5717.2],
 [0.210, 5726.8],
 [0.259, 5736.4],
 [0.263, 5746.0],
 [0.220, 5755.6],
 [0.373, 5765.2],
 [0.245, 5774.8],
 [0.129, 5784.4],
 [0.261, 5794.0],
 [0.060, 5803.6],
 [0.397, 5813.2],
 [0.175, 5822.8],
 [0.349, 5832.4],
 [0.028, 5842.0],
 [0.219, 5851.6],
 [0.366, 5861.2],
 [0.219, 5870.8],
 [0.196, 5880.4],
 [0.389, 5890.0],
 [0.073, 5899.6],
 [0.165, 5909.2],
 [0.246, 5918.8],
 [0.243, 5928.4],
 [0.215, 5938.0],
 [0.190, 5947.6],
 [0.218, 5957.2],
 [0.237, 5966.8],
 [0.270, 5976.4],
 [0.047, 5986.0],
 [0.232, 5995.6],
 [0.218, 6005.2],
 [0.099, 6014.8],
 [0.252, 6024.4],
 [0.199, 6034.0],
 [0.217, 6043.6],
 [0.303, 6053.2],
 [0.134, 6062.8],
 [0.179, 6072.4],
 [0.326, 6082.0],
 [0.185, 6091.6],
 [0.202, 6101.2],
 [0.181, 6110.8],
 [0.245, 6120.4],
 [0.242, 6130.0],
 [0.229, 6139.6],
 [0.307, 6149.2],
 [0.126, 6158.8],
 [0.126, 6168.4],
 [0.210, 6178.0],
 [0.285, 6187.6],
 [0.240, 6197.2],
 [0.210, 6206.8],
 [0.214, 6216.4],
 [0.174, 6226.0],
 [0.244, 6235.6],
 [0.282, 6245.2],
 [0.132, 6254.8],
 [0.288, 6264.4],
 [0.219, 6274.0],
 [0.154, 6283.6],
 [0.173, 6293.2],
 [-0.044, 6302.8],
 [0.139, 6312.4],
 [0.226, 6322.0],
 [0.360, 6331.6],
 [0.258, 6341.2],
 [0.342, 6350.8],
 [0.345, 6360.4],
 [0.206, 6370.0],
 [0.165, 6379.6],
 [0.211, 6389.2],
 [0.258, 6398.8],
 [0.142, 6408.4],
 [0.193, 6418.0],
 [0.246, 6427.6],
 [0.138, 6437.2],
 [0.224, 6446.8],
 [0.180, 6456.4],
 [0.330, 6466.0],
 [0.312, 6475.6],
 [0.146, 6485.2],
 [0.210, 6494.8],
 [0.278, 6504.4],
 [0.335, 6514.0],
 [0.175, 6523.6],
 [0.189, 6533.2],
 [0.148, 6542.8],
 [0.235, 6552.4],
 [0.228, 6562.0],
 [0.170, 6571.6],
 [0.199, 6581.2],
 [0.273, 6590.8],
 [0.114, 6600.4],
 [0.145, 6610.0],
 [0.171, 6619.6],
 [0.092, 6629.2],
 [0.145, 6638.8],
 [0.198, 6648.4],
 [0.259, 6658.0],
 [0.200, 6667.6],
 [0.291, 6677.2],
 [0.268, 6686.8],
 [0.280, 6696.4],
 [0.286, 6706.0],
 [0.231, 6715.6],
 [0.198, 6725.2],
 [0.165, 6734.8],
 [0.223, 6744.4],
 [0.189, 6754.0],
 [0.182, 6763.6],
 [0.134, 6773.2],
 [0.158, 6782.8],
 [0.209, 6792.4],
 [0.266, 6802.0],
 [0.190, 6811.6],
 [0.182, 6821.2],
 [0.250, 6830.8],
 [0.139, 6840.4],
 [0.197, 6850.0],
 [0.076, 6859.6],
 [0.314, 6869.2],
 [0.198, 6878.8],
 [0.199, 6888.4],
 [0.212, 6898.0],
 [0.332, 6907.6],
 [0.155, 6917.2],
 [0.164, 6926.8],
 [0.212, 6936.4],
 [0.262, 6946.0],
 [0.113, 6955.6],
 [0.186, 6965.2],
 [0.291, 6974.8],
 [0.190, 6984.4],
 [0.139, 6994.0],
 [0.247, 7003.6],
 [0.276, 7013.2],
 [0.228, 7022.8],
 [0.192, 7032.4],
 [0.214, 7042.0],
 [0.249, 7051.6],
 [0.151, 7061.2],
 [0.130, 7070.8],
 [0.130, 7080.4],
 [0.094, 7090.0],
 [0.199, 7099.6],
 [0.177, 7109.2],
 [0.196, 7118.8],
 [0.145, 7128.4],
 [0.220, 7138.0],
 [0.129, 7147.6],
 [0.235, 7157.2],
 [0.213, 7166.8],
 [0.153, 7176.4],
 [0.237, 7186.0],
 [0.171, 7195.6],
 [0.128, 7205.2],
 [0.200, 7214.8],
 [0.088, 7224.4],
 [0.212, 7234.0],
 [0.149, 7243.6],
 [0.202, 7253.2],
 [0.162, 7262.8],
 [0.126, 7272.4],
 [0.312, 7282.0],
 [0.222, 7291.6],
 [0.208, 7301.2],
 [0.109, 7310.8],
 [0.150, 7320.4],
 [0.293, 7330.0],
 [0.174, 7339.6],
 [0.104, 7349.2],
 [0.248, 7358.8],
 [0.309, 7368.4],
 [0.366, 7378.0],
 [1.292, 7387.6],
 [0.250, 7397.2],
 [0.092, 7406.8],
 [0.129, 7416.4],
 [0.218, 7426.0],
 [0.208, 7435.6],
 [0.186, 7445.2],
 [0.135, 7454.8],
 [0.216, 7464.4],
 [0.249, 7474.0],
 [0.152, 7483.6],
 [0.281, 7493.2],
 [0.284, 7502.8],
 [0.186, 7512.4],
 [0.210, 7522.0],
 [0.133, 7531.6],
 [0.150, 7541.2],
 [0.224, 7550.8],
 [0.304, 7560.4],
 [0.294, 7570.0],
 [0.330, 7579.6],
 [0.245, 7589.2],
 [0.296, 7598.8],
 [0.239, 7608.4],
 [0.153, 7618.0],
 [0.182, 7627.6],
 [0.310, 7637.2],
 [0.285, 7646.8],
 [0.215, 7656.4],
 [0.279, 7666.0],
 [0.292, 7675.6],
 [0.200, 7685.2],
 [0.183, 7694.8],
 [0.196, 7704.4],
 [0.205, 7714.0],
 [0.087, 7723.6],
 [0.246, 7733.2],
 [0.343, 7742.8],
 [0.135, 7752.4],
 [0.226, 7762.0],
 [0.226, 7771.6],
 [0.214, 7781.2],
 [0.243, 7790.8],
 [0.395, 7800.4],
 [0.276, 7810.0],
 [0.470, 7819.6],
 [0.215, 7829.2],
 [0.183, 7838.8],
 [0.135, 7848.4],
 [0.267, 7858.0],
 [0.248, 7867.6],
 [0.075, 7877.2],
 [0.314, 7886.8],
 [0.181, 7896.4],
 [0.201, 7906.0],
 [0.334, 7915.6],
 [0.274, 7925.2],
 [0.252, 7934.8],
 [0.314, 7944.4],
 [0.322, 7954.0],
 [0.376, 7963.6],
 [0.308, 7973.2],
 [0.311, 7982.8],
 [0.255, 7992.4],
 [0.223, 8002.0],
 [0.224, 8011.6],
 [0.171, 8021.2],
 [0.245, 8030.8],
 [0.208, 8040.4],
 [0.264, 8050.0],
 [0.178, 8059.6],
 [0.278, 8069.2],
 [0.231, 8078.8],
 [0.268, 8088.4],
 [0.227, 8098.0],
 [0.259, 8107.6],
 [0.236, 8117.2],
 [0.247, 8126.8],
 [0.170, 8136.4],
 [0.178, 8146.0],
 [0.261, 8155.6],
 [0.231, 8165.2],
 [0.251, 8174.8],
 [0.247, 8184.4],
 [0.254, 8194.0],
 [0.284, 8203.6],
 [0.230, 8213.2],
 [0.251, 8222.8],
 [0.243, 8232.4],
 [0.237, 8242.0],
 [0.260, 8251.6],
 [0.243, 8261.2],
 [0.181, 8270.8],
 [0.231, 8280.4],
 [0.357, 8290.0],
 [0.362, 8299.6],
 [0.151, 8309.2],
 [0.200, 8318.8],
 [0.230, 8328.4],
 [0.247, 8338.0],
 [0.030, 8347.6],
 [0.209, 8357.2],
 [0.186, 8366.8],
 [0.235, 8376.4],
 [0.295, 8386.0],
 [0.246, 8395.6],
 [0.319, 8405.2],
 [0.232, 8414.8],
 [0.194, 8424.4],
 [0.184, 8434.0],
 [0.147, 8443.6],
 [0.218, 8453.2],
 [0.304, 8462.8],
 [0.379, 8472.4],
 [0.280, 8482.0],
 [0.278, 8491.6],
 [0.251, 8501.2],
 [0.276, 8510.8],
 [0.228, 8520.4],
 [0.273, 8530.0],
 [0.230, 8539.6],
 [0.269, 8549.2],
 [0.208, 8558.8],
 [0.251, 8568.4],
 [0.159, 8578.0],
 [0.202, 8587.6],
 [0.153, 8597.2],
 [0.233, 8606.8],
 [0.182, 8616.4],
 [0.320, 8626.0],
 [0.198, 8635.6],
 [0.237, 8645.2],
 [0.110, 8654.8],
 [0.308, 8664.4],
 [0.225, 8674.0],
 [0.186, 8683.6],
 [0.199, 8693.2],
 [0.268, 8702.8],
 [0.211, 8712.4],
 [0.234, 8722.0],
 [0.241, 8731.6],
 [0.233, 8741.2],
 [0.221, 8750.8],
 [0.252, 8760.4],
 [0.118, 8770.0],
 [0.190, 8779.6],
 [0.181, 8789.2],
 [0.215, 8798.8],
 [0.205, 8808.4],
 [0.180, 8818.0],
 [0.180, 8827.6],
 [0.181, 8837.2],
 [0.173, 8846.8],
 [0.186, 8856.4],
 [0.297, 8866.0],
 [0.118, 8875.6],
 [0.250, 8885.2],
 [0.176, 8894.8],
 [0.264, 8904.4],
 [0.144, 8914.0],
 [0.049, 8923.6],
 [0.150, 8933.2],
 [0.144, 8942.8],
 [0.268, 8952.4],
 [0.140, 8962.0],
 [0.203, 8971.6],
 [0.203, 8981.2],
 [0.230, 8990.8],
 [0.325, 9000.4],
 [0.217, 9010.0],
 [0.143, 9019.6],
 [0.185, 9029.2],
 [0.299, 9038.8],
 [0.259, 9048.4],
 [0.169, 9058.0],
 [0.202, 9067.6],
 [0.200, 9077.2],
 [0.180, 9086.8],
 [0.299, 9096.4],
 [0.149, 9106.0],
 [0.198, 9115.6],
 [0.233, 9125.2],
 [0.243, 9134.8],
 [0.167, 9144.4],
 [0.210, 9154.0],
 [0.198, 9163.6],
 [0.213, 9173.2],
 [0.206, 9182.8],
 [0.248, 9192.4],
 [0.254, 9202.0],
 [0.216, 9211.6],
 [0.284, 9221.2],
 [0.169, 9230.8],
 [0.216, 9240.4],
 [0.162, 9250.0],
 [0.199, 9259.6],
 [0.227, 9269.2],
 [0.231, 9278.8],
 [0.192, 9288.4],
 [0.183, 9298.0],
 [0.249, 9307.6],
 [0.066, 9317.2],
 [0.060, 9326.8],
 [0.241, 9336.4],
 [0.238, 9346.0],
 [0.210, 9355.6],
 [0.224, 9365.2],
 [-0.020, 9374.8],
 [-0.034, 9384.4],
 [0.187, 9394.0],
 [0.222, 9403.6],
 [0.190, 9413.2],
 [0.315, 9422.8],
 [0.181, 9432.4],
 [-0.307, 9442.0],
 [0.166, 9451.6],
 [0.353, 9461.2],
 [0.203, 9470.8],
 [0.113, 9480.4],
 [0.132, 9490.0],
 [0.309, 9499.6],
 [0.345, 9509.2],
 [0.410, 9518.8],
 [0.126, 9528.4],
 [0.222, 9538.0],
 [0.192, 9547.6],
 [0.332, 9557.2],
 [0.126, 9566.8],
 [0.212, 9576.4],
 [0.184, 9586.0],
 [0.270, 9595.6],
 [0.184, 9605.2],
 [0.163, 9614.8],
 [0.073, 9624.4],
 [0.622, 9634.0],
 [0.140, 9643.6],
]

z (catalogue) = 0.981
